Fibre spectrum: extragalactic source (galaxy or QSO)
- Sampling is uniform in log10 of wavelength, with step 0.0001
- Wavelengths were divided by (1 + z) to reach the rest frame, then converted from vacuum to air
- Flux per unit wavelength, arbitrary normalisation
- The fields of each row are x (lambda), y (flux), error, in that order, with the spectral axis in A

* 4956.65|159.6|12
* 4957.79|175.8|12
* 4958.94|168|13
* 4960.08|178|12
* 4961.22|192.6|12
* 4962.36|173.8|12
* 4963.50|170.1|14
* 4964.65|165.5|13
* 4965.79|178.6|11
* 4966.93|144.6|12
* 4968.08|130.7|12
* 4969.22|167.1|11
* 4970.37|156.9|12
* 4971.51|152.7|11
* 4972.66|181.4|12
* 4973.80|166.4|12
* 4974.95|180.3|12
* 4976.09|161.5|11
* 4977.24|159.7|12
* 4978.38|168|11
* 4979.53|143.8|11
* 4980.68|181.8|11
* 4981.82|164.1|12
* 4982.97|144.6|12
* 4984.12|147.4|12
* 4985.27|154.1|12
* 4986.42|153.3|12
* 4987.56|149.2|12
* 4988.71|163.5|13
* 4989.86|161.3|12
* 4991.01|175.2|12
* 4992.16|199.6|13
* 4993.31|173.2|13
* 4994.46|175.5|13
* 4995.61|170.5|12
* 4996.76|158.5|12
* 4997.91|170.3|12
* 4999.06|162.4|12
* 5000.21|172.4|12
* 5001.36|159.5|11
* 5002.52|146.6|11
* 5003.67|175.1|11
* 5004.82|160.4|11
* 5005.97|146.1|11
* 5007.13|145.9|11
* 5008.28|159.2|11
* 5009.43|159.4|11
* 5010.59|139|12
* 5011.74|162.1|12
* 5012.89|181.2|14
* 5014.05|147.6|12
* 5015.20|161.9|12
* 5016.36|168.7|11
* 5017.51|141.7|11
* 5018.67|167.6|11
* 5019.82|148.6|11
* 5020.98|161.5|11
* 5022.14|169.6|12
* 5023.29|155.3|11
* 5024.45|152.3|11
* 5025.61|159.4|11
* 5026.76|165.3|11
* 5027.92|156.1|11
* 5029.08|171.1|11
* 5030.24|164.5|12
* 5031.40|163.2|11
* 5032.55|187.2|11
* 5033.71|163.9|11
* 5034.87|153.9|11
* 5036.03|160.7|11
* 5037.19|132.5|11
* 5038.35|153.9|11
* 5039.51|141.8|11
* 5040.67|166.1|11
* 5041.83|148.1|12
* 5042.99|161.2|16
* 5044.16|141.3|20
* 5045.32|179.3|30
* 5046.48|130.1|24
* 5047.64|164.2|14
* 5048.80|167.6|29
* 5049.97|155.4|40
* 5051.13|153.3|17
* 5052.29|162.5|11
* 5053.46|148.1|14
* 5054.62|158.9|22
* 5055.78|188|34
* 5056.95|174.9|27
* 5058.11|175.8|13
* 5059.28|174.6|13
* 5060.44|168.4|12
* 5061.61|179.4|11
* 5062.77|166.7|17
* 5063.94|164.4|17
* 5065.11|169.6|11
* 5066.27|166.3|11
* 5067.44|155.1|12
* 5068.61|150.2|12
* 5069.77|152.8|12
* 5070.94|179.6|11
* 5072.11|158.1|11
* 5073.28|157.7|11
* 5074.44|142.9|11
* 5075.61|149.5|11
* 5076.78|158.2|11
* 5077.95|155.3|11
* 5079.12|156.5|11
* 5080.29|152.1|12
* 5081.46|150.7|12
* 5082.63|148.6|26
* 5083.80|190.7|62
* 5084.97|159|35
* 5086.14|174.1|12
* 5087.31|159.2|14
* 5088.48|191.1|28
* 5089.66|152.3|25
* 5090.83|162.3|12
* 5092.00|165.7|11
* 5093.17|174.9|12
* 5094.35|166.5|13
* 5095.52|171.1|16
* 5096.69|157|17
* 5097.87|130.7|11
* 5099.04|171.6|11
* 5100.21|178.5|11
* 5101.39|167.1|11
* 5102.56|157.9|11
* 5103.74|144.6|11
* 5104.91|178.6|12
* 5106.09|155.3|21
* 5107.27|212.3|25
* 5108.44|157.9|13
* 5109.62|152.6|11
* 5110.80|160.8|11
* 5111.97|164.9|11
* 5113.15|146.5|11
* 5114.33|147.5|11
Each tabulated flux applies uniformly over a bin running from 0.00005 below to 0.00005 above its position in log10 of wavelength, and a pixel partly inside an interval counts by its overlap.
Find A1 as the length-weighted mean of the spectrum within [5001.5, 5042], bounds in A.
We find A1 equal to 158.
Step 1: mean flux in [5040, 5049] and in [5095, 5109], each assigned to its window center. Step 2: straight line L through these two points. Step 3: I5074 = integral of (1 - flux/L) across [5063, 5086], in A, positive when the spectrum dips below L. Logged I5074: 0.27 A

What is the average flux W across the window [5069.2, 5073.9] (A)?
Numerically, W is 162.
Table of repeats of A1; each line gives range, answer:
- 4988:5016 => 164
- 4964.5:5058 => 161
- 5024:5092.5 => 161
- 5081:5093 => 166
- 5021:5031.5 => 162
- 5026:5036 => 165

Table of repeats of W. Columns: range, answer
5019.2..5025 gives 158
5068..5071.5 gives 161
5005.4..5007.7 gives 146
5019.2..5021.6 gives 155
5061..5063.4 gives 173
